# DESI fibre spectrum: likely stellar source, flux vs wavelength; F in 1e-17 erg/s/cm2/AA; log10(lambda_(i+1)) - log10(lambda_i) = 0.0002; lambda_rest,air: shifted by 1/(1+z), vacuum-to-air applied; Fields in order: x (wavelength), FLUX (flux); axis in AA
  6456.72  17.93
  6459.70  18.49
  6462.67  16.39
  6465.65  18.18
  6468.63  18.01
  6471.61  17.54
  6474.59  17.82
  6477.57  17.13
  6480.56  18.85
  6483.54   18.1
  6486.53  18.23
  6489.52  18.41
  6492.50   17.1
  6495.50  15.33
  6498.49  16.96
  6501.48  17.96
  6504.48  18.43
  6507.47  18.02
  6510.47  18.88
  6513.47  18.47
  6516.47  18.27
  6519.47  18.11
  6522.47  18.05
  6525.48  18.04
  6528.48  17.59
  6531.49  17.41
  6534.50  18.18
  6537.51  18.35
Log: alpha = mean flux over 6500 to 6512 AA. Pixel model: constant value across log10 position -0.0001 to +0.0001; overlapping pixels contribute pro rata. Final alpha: 18.3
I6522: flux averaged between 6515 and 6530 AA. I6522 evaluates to 18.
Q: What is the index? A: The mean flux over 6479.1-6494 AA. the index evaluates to 18.1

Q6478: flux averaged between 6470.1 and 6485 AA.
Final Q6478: 17.9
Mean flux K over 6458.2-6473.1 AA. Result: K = 17.7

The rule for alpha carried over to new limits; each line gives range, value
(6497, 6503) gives 17.5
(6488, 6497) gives 16.9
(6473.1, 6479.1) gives 17.5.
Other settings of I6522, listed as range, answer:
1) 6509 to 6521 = 18.4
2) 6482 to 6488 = 18.2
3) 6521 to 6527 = 18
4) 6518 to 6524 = 18.1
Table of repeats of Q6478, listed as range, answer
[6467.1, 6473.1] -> 17.8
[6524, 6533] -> 17.7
